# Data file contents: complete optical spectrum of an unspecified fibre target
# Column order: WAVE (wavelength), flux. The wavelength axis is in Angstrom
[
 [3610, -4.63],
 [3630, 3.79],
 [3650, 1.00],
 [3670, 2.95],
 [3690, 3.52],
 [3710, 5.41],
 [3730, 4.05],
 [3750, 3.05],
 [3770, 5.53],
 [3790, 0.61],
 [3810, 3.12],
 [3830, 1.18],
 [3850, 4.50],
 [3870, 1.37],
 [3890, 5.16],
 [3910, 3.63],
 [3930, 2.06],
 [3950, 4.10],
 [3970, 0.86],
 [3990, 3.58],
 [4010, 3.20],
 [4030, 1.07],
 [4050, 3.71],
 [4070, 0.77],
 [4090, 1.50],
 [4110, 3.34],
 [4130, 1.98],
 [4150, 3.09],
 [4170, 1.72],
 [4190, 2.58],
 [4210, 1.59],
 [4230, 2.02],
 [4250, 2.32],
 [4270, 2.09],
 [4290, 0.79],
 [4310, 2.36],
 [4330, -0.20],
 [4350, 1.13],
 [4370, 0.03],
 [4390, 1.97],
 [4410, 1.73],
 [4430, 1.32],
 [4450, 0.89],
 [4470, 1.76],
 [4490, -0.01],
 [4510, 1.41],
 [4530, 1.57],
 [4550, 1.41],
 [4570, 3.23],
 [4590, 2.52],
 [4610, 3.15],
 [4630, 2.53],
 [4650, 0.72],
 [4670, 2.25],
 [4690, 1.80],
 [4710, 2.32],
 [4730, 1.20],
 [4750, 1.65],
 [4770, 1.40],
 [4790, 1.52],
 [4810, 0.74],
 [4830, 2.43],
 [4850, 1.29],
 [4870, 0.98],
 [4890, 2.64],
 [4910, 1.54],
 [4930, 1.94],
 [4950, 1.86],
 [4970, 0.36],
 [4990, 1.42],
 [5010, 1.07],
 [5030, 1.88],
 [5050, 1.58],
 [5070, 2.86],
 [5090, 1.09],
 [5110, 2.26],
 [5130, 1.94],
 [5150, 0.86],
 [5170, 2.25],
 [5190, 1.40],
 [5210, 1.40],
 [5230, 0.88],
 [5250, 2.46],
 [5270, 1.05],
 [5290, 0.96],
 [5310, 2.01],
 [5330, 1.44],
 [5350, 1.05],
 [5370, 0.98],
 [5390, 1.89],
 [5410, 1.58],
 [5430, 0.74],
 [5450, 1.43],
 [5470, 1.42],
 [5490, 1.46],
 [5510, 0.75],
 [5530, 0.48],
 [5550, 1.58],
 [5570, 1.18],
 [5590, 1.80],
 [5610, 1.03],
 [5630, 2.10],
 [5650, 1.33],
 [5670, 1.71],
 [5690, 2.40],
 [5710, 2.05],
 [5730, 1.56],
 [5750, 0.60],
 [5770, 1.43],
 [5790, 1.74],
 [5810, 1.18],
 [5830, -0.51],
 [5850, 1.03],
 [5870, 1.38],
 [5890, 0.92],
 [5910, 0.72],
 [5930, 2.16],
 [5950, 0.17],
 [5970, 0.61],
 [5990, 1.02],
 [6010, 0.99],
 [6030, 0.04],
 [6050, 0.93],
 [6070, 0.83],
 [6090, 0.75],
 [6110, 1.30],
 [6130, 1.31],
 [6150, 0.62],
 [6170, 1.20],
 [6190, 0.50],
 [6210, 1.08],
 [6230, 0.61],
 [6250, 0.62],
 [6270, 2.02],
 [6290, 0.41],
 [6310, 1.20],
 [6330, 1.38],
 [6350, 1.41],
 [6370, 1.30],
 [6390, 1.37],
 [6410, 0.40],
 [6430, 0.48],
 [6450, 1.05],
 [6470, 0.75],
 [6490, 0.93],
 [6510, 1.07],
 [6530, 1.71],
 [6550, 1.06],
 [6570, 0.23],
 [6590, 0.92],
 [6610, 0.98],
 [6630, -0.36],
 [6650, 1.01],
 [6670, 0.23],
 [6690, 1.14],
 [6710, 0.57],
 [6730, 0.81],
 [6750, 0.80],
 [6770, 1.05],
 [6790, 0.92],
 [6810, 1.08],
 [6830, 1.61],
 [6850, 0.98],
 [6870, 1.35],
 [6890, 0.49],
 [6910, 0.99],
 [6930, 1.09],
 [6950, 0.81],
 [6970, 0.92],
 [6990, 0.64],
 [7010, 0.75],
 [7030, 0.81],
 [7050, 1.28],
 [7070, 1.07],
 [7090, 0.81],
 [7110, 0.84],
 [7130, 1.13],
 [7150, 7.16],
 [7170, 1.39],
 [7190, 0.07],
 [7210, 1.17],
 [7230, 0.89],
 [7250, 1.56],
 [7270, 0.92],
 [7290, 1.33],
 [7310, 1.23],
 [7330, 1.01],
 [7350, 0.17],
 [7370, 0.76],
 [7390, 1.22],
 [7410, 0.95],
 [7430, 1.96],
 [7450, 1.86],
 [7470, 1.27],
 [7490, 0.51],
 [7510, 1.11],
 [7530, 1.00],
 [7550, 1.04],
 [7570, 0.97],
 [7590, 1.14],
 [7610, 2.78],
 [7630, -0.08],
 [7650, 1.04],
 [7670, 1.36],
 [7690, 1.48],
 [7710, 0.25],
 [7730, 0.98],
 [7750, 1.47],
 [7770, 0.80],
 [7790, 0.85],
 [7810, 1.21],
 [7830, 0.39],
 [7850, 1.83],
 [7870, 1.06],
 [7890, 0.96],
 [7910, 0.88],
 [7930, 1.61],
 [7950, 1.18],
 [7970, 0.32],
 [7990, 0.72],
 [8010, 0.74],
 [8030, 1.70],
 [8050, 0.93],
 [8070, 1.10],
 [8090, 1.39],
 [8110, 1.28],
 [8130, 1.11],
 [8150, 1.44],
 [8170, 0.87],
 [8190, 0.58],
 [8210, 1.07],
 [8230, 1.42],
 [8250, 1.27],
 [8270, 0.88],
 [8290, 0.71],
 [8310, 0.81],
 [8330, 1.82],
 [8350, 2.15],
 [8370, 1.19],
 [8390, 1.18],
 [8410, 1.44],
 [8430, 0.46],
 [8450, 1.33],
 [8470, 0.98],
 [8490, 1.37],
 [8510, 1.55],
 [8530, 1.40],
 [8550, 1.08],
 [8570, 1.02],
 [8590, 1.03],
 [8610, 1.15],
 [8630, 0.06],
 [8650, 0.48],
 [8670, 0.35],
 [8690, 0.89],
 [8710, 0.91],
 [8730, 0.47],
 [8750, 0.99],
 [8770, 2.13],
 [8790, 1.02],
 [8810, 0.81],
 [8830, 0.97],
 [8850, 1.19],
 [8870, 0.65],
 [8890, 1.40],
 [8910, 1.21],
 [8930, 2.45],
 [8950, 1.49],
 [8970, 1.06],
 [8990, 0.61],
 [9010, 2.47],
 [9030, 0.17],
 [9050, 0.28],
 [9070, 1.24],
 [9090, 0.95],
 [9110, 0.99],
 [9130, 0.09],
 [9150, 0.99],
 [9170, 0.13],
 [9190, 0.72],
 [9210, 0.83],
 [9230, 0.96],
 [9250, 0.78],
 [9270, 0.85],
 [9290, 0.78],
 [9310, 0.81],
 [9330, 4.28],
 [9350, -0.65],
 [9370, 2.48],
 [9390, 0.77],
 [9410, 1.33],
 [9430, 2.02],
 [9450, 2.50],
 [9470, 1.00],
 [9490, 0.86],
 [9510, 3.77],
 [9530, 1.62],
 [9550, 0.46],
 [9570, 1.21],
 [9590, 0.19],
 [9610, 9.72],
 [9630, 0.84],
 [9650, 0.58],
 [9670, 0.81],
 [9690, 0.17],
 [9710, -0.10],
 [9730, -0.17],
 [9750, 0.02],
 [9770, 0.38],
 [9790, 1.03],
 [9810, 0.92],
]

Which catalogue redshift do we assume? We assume 0.918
